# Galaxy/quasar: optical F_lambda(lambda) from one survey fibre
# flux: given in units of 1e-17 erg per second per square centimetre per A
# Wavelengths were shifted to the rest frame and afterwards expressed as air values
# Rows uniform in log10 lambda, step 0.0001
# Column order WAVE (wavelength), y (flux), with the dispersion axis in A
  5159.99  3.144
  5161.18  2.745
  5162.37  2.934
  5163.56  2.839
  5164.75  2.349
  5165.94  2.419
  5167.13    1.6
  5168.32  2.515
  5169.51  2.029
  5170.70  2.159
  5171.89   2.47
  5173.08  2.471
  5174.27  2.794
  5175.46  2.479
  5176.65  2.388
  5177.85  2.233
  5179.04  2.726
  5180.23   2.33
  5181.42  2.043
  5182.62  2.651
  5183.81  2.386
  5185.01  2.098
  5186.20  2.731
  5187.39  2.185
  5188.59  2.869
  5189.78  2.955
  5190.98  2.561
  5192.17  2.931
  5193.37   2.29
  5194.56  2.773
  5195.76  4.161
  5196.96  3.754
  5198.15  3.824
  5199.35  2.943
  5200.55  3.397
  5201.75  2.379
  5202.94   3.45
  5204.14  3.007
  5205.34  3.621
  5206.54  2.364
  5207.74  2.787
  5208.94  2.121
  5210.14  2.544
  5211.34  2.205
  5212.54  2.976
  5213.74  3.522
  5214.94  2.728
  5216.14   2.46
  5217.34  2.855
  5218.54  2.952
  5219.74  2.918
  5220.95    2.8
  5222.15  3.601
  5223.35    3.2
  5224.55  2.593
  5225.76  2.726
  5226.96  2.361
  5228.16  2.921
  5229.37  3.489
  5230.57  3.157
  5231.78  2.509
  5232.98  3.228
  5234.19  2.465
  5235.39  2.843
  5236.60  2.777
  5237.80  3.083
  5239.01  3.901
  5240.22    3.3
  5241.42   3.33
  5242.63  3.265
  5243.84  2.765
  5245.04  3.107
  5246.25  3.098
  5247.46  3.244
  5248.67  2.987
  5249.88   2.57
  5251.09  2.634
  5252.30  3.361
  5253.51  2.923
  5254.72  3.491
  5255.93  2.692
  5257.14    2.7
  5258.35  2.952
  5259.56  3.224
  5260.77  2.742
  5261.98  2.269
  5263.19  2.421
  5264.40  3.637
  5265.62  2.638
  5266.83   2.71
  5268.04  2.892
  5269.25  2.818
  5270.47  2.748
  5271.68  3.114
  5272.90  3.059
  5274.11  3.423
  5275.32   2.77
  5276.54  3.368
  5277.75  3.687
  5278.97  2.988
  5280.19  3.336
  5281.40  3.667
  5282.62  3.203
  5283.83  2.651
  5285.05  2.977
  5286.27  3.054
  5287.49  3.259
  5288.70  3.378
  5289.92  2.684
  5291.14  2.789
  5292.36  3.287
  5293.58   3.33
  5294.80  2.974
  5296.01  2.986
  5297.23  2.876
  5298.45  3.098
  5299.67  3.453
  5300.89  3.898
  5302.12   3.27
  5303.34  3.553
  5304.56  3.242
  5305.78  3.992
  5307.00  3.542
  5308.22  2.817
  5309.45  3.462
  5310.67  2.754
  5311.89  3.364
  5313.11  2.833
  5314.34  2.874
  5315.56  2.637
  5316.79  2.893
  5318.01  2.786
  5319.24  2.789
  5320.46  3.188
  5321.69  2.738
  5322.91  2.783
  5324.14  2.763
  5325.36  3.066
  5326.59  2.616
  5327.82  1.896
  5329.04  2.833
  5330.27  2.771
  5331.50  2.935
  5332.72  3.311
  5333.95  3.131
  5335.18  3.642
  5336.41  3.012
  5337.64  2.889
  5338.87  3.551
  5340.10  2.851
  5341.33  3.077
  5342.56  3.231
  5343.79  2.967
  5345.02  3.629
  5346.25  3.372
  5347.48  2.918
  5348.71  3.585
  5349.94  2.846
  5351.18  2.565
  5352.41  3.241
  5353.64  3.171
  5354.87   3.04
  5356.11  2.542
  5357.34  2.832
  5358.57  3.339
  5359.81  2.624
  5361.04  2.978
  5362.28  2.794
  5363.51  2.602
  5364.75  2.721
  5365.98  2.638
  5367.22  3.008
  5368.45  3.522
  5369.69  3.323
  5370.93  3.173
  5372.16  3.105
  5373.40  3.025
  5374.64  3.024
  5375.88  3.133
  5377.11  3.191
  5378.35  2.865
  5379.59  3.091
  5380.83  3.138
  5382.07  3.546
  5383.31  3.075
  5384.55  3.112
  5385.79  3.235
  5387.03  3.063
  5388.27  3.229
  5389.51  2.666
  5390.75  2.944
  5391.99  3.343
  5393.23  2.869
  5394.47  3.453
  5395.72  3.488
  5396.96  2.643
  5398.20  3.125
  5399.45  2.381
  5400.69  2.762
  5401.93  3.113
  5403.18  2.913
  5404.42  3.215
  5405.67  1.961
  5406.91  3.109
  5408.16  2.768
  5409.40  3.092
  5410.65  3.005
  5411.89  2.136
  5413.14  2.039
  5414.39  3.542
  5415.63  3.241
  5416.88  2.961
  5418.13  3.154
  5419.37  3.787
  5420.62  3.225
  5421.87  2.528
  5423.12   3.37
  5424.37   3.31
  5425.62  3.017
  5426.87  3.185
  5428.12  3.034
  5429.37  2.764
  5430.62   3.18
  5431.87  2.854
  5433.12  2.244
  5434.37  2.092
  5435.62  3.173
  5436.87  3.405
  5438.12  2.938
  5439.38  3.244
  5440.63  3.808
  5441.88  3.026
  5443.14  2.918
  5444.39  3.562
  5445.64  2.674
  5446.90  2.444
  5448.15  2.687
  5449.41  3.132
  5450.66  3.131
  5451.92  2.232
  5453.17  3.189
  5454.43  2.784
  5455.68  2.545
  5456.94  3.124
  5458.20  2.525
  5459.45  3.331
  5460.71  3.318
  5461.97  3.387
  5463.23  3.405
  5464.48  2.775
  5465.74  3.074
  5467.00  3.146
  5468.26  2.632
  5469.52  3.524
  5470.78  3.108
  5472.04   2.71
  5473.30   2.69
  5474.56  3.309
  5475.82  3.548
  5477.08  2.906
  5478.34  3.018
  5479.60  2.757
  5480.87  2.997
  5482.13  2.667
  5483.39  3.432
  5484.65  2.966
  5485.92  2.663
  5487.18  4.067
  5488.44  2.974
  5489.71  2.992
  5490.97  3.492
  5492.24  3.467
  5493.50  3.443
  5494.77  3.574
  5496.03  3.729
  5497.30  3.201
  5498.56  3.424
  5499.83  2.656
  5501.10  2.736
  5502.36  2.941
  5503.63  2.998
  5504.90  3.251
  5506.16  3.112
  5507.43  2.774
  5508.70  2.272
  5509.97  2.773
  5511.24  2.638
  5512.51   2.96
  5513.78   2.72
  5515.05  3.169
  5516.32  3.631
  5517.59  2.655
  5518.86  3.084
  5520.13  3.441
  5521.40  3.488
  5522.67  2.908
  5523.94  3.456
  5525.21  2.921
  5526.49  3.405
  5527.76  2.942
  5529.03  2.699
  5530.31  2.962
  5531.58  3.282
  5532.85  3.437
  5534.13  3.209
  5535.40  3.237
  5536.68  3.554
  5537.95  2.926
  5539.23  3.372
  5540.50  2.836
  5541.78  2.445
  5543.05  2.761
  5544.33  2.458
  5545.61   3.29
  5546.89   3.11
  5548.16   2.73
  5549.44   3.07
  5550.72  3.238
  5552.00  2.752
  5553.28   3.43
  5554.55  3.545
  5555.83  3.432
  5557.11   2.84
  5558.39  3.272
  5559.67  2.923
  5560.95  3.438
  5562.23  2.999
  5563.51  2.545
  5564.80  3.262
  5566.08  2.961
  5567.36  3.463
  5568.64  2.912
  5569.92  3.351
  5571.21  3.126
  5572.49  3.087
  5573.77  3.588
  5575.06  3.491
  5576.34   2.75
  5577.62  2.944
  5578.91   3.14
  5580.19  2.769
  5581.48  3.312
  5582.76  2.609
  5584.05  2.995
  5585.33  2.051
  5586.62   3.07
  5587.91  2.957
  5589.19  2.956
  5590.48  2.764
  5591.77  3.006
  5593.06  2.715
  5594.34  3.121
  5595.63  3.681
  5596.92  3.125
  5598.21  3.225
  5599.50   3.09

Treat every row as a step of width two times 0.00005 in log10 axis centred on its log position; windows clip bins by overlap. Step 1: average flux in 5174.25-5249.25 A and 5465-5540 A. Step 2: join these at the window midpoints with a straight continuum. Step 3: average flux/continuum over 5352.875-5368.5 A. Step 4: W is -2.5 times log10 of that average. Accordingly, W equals 0.038 mag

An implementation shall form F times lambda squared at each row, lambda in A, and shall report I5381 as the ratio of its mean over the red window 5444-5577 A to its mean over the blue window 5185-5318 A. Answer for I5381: 1.12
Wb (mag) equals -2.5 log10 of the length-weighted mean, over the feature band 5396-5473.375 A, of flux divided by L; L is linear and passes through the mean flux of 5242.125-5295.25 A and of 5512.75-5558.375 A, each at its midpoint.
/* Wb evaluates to 0.04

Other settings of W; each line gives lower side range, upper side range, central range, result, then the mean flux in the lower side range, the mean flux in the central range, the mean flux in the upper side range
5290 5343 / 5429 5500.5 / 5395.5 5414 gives 0.10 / 3.06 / 2.78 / 3.05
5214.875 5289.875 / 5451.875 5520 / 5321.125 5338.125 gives 0.05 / 3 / 2.89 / 3.06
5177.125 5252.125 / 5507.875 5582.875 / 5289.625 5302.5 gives -0.08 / 2.88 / 3.16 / 3.07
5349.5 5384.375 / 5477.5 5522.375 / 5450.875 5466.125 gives 0.03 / 3.01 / 2.98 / 3.09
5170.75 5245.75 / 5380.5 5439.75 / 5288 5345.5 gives -0.05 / 2.85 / 3.07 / 2.99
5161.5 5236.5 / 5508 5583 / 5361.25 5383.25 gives -0.05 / 2.74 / 3.05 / 3.07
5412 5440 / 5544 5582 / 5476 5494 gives -0.03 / 3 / 3.14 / 3.11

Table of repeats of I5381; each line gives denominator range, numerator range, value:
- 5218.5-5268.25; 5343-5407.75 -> 1.07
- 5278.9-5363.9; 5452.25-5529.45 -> 1.07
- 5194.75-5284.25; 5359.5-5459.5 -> 1.06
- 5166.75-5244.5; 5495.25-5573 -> 1.24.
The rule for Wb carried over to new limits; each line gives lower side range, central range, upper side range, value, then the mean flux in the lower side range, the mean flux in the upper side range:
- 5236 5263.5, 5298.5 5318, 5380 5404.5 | -0.07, 3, 3.06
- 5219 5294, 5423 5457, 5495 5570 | 0.03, 3.02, 3.07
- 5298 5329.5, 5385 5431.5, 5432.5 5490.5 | 0.01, 3.04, 3.01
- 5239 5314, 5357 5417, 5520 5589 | 0.04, 3.1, 3.07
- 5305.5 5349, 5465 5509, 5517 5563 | -0.01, 3.03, 3.1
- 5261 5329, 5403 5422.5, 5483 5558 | 0.06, 3.04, 3.1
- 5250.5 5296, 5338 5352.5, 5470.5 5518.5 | -0.04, 3.02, 3.06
